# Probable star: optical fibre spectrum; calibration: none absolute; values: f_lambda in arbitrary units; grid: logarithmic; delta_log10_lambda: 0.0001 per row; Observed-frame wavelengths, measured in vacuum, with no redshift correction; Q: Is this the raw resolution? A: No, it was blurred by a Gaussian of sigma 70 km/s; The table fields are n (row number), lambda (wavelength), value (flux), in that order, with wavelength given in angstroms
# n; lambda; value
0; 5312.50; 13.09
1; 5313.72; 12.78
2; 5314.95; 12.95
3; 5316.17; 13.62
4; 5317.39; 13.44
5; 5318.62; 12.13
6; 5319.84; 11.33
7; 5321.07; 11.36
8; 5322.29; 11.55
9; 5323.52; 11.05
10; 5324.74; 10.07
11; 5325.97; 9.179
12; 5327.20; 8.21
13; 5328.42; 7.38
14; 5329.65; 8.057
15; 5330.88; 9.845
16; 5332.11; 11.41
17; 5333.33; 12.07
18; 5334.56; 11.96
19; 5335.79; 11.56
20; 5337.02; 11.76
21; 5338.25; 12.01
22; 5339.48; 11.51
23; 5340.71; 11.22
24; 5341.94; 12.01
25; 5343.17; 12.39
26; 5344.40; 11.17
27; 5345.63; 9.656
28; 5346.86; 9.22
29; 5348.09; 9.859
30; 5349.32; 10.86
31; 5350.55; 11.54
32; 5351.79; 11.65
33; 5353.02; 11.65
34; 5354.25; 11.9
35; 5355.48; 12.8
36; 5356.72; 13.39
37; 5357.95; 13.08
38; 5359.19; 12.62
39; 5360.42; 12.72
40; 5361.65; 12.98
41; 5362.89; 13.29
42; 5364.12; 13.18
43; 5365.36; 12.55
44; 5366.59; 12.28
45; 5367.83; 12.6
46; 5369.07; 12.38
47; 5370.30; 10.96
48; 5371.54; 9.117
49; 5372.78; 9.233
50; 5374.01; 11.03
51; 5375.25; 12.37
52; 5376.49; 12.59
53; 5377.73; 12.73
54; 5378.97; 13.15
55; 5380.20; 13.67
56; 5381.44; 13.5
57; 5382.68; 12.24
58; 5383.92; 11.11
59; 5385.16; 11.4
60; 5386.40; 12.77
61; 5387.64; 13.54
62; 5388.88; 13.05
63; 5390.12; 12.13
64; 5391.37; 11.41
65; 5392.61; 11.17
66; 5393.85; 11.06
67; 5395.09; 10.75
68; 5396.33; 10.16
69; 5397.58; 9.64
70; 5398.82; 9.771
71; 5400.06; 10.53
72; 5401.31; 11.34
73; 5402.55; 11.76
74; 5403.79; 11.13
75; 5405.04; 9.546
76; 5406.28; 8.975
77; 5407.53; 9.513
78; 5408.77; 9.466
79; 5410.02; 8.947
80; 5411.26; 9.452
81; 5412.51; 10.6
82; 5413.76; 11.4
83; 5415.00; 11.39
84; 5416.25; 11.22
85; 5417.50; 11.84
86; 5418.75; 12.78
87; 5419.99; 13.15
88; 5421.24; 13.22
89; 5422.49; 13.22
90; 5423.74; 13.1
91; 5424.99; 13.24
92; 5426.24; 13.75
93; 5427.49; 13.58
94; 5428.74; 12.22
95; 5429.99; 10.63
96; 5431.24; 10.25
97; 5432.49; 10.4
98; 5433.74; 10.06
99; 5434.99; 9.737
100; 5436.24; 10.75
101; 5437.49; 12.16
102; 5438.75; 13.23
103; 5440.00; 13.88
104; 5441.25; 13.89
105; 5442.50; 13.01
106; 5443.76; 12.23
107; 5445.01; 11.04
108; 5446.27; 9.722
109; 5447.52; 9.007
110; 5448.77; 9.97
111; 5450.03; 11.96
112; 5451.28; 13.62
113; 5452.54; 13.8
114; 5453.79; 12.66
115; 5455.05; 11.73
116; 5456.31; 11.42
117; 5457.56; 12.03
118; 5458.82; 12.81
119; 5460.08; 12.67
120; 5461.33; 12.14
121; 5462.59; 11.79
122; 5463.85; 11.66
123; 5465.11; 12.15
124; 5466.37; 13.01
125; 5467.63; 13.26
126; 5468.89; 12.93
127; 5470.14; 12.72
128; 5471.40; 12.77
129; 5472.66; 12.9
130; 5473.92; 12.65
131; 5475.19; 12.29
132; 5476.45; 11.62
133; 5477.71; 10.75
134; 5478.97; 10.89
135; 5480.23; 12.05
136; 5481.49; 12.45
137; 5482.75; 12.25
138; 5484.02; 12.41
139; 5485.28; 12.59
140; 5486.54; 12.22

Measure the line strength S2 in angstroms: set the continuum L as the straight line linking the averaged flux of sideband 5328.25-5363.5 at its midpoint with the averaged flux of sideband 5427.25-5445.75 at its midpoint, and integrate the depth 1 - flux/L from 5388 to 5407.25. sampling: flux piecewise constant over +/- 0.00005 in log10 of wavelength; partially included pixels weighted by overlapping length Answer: 1.3 angstroms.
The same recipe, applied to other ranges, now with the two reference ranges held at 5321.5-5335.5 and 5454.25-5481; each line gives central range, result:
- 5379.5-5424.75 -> -0.75 angstroms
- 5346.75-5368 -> -3.26 angstroms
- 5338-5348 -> -0.69 angstroms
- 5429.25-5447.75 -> 0.60 angstroms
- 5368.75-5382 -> -1.27 angstroms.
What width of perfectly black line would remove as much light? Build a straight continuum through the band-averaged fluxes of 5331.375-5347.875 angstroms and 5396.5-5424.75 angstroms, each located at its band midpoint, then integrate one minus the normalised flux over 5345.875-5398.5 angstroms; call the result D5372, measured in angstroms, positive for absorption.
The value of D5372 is -3.2 angstroms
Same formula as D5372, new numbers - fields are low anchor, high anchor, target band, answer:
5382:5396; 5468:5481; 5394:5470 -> 2.70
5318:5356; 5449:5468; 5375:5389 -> -1.49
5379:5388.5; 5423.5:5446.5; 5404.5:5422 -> 2.00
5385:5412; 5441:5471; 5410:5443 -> -1.46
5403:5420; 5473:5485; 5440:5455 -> -0.86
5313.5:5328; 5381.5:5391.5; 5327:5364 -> 1.12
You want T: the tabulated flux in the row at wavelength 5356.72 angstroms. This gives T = 13.39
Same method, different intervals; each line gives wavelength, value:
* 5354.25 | 11.9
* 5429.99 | 10.63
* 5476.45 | 11.62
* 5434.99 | 9.737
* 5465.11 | 12.15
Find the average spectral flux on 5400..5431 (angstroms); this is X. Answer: 11.4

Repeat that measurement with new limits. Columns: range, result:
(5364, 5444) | 11.6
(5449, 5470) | 12.4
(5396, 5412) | 10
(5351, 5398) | 12.1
